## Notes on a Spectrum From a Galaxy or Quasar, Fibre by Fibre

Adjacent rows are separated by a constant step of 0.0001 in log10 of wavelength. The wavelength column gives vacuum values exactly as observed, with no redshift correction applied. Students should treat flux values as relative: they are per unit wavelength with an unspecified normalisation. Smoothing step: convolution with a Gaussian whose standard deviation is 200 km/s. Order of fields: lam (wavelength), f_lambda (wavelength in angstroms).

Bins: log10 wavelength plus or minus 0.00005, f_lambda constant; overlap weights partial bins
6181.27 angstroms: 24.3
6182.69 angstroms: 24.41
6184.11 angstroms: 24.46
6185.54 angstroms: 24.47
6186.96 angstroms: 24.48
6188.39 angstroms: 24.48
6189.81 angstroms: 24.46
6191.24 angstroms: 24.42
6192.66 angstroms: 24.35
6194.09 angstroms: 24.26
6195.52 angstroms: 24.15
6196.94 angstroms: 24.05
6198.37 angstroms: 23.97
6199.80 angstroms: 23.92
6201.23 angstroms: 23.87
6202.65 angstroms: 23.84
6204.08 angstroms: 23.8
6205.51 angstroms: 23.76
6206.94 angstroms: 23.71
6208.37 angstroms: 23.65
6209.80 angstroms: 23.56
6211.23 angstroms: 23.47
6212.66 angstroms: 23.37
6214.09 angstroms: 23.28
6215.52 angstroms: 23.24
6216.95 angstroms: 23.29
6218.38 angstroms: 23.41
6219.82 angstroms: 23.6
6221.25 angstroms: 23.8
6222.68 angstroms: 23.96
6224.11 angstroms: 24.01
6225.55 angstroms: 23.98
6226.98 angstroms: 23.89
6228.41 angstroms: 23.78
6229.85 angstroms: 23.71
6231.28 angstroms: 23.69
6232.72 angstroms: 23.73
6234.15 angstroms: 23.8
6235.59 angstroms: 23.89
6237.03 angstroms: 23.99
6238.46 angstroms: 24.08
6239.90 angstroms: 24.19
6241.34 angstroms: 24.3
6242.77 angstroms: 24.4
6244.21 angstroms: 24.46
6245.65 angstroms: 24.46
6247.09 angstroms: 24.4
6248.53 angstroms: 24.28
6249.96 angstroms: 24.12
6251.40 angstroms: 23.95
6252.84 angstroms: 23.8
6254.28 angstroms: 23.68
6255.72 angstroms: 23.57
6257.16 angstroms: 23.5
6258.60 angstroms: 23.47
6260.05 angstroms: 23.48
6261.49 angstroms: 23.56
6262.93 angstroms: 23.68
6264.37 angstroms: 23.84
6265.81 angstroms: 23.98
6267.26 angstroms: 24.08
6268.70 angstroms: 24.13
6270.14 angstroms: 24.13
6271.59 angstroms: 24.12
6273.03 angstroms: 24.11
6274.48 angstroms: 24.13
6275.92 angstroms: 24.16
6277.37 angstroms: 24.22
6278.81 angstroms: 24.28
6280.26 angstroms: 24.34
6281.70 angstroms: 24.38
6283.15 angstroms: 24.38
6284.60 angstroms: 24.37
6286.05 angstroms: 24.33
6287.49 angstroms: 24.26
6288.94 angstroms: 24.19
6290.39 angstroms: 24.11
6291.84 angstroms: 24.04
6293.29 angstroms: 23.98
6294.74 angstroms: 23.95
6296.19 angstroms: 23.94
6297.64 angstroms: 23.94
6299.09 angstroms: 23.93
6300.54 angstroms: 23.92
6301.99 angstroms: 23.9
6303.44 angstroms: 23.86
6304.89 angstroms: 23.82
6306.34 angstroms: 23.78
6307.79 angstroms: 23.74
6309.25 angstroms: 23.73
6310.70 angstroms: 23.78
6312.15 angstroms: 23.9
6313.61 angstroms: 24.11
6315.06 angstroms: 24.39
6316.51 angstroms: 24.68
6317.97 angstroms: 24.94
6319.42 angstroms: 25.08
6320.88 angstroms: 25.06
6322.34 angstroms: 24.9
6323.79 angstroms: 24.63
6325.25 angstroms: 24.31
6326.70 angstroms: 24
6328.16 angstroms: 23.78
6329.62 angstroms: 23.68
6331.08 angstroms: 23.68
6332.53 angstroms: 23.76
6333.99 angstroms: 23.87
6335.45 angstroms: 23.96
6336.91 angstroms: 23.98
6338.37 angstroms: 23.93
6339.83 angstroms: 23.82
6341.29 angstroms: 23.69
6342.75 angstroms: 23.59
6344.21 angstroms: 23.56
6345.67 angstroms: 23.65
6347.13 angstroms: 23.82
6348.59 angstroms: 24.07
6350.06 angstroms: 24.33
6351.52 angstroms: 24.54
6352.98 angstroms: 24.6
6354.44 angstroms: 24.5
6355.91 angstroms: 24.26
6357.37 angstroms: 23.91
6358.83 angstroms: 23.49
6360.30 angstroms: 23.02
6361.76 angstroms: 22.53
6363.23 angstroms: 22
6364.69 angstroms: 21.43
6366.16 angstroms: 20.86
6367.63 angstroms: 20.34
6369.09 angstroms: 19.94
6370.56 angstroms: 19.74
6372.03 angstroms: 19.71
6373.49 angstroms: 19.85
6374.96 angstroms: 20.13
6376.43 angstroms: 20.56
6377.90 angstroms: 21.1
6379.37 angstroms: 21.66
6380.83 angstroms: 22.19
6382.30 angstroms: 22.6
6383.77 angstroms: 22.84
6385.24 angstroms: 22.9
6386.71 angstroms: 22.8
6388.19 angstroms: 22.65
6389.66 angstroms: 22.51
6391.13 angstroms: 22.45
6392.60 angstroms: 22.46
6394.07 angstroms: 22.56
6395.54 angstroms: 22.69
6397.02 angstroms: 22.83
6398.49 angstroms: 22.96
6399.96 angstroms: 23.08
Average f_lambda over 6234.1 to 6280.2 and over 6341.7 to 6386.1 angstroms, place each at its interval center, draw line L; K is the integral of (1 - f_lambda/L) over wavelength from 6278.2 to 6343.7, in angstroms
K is -2.6 angstroms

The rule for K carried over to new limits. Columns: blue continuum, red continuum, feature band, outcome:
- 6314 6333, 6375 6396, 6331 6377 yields 1.10 angstroms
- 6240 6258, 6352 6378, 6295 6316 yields -0.86 angstroms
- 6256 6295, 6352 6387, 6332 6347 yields -0.77 angstroms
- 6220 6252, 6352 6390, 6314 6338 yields -1.69 angstroms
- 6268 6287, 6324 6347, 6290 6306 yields 0.11 angstroms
